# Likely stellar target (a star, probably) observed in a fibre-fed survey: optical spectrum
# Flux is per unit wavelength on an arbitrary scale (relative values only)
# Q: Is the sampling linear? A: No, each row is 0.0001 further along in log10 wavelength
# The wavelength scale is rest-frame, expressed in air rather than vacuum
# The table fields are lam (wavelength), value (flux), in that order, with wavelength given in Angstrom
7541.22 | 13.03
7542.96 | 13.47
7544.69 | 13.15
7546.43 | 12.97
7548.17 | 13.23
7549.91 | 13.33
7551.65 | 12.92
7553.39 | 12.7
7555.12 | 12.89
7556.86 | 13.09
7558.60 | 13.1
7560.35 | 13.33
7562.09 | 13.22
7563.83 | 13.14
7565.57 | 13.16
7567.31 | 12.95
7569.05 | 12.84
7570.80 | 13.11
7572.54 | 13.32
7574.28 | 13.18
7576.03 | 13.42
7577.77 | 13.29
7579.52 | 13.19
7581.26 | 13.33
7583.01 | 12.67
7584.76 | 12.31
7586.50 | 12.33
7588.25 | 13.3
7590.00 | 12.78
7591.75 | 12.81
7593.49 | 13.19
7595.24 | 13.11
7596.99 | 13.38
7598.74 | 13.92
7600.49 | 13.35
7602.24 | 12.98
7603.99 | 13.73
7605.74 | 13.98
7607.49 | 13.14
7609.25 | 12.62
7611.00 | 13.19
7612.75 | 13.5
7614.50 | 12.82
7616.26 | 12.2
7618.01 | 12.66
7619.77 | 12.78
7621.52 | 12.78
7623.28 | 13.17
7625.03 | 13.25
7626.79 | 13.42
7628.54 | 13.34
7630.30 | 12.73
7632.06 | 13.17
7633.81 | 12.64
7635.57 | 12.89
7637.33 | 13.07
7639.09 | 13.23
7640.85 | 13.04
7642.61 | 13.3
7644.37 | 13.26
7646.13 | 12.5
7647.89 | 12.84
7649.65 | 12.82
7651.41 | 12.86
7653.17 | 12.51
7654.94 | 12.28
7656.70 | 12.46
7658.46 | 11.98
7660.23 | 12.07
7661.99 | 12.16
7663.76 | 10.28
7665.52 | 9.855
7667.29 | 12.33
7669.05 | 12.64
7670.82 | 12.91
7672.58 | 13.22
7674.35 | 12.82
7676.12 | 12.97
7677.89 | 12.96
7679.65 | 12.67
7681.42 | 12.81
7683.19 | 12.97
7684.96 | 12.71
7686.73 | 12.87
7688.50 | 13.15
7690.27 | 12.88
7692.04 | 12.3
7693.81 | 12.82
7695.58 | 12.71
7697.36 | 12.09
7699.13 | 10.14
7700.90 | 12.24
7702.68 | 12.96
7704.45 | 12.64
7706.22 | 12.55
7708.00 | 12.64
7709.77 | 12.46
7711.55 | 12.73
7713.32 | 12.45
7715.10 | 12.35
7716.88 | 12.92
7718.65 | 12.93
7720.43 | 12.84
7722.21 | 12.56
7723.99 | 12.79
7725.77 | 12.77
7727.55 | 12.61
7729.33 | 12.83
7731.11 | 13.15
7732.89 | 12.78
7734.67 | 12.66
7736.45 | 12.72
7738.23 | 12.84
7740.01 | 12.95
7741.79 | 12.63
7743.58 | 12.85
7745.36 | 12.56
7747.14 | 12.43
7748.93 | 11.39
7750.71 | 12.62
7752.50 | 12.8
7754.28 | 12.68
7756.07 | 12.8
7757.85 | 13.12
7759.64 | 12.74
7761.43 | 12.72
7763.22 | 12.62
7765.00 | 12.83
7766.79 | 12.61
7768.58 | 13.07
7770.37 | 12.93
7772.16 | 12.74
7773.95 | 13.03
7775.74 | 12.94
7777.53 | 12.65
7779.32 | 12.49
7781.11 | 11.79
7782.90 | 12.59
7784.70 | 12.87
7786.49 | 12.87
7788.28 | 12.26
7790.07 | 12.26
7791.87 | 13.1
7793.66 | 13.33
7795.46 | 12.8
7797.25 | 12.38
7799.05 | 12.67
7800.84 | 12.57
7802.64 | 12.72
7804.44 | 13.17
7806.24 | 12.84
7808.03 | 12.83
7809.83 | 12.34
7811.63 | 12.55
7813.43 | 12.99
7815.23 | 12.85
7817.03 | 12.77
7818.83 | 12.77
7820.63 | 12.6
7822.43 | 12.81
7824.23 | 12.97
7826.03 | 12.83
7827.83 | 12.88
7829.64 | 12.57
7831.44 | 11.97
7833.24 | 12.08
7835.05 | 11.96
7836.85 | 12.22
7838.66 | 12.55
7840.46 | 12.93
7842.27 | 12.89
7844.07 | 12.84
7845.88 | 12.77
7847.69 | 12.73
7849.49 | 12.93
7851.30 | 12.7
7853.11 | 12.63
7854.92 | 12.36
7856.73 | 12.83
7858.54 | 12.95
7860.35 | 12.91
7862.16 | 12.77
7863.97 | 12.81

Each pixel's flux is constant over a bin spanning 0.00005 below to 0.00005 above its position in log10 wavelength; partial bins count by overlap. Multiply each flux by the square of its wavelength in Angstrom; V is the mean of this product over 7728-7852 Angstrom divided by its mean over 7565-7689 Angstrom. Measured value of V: 1.0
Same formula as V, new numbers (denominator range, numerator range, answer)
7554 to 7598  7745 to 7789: 1.02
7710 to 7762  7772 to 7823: 1.02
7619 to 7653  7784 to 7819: 1.02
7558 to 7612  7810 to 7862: 1.03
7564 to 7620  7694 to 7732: 0.99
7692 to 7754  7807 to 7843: 1.03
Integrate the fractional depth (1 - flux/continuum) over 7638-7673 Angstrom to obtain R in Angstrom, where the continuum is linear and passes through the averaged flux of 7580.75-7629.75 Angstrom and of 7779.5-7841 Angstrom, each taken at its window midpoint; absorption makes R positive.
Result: 1.5 Angstrom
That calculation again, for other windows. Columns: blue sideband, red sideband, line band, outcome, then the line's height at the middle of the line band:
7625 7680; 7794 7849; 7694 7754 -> 0.38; 12.6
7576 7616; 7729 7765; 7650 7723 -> 2.32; 12.9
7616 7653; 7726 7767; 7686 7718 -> 0.76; 12.8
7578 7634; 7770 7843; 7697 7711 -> 0.69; 12.9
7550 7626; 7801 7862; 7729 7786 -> 0.46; 12.8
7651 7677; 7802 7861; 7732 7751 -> -0.23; 12.4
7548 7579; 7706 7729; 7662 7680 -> 0.78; 12.8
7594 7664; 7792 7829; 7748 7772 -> 0.25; 12.8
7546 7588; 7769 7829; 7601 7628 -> -0.22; 13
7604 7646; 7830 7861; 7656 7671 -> 1.36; 13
